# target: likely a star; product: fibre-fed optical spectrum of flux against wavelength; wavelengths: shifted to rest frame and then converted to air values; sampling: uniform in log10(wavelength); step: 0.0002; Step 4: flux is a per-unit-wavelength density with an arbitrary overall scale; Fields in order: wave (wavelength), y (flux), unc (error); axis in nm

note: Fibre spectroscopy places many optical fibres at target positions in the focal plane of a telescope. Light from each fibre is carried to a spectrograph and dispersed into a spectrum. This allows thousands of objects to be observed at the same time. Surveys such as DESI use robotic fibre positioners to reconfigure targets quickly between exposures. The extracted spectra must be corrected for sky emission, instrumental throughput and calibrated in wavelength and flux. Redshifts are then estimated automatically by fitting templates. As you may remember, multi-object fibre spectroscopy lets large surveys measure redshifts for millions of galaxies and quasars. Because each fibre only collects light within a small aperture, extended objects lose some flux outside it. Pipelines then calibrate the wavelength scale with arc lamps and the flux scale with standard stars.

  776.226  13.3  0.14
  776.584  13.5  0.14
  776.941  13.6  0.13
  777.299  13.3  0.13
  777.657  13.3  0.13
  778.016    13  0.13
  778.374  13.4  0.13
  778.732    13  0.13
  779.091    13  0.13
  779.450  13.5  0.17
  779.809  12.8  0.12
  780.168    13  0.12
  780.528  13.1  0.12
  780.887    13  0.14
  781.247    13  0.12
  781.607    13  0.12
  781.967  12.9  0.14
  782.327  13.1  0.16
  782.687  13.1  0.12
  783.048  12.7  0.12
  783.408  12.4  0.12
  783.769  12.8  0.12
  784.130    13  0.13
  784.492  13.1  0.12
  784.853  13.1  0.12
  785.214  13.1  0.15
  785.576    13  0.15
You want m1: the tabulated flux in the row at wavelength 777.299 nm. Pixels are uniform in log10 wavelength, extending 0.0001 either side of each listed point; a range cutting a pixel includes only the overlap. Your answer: 13.3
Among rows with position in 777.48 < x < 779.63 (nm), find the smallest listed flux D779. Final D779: 13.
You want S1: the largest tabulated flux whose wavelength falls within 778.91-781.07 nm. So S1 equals 13.5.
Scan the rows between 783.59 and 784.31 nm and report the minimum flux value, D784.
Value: 12.8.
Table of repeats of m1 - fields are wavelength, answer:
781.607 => 13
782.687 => 13.1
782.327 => 13.1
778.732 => 13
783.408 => 12.4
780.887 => 13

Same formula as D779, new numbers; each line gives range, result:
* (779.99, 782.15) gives 12.9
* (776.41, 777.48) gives 13.3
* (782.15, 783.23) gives 12.7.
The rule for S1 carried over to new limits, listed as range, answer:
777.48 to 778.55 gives 13.4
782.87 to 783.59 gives 12.7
